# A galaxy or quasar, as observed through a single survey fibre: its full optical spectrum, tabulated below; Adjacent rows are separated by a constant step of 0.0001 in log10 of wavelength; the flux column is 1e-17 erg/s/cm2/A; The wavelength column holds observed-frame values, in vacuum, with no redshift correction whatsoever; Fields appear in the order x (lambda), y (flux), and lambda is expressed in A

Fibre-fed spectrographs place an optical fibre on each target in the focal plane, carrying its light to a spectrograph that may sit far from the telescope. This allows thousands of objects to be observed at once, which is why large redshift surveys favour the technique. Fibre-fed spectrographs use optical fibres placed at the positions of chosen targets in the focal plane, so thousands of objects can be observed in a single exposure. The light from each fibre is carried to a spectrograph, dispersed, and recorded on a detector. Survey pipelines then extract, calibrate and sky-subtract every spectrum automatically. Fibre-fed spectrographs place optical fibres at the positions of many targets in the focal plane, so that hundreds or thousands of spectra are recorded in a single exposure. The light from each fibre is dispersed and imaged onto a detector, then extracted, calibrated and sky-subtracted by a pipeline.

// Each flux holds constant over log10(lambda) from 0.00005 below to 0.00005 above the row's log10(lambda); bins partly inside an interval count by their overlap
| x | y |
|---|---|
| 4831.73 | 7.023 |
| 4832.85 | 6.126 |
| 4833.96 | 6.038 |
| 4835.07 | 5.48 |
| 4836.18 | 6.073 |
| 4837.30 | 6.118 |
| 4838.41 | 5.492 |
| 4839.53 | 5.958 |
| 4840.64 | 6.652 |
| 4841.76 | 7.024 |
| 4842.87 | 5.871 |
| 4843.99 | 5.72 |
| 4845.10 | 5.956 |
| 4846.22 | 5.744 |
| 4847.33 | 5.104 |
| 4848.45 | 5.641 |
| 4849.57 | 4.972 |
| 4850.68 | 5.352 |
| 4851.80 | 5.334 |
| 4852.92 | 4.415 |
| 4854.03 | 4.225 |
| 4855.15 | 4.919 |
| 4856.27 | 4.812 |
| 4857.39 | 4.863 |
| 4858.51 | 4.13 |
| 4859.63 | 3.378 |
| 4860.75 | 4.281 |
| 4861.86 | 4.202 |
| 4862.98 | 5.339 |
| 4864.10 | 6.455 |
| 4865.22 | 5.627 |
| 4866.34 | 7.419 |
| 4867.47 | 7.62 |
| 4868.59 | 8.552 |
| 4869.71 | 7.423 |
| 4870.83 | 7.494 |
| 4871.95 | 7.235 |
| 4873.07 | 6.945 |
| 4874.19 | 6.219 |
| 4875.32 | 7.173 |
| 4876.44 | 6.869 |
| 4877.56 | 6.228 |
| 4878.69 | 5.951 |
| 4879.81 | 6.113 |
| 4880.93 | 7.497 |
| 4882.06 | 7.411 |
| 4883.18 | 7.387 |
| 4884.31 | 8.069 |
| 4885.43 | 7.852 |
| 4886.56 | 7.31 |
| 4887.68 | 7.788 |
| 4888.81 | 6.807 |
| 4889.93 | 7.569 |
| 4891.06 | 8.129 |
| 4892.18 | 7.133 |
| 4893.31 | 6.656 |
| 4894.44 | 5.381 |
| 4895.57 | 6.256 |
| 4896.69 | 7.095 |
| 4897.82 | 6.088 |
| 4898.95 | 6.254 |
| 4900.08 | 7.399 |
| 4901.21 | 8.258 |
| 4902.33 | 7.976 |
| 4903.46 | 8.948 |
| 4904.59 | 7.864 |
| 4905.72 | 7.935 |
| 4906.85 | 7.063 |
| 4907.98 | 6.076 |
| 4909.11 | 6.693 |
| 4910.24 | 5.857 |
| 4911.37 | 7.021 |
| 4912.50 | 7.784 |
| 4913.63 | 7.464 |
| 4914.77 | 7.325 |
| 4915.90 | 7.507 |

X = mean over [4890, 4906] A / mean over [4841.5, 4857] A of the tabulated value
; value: 1.36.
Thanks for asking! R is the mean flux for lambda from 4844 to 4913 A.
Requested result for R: 6.48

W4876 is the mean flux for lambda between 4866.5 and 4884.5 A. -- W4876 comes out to 7.12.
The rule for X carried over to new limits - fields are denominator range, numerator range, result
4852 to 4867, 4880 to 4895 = 1.47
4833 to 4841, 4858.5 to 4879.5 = 1.05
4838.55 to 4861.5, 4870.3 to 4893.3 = 1.37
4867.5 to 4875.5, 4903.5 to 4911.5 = 0.96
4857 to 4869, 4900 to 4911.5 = 1.32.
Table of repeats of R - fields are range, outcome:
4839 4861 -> 5.23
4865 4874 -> 7.31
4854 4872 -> 5.77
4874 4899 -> 6.95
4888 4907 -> 7.24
